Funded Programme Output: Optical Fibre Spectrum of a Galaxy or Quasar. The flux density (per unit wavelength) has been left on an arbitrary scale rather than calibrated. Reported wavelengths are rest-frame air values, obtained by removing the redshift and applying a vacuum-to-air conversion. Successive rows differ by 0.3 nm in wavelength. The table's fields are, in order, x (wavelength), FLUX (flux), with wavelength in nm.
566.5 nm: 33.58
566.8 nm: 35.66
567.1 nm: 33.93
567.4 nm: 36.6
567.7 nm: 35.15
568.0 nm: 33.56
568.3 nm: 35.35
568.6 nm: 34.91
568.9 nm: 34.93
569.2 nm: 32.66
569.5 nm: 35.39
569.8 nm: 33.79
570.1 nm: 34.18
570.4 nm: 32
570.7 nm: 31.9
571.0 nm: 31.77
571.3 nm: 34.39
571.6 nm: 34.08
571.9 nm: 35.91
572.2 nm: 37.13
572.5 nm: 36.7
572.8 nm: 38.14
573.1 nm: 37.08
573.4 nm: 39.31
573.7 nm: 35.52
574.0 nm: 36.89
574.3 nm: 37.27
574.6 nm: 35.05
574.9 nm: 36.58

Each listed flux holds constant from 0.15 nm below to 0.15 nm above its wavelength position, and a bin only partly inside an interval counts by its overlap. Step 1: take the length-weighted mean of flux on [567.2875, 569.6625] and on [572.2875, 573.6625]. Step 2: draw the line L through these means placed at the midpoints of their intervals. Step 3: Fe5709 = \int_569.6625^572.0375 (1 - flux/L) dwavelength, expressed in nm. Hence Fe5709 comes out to 0.18 nm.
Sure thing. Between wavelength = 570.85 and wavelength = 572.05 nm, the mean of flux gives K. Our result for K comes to 34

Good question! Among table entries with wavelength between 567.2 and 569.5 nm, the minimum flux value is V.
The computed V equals 32.66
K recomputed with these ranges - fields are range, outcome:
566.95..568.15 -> 34.8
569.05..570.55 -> 33.6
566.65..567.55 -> 35.4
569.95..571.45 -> 32.8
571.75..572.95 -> 37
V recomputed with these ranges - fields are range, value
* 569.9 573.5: 31.77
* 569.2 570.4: 32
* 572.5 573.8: 35.52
